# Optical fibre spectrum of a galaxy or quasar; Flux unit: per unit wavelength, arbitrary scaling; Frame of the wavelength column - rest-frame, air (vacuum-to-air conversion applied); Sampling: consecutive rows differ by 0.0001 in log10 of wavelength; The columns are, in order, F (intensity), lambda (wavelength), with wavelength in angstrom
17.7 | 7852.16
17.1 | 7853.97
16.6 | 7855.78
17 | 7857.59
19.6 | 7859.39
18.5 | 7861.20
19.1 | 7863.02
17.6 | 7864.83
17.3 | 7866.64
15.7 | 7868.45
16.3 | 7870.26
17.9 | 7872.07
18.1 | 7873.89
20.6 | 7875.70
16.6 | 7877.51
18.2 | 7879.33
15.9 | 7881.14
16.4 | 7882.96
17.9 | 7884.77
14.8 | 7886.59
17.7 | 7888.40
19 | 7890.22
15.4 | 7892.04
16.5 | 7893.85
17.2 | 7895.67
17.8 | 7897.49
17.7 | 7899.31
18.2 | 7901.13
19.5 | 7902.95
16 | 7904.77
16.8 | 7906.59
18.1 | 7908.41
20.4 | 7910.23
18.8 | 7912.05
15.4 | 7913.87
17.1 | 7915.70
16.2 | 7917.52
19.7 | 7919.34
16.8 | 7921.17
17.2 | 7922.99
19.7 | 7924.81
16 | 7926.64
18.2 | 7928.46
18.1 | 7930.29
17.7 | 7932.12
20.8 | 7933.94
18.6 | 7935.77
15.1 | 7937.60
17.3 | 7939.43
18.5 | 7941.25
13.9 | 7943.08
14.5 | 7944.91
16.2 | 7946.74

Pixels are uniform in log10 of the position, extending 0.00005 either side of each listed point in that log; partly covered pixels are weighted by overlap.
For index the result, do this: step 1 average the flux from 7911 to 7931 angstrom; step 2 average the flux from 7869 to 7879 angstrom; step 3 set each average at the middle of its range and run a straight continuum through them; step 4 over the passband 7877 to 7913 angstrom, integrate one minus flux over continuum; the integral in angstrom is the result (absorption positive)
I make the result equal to 0.5 angstrom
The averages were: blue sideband 17.8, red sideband 17.6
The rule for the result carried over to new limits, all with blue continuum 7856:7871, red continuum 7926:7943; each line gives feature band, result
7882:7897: 0.6 angstrom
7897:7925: -0.2 angstrom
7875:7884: 0.1 angstrom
